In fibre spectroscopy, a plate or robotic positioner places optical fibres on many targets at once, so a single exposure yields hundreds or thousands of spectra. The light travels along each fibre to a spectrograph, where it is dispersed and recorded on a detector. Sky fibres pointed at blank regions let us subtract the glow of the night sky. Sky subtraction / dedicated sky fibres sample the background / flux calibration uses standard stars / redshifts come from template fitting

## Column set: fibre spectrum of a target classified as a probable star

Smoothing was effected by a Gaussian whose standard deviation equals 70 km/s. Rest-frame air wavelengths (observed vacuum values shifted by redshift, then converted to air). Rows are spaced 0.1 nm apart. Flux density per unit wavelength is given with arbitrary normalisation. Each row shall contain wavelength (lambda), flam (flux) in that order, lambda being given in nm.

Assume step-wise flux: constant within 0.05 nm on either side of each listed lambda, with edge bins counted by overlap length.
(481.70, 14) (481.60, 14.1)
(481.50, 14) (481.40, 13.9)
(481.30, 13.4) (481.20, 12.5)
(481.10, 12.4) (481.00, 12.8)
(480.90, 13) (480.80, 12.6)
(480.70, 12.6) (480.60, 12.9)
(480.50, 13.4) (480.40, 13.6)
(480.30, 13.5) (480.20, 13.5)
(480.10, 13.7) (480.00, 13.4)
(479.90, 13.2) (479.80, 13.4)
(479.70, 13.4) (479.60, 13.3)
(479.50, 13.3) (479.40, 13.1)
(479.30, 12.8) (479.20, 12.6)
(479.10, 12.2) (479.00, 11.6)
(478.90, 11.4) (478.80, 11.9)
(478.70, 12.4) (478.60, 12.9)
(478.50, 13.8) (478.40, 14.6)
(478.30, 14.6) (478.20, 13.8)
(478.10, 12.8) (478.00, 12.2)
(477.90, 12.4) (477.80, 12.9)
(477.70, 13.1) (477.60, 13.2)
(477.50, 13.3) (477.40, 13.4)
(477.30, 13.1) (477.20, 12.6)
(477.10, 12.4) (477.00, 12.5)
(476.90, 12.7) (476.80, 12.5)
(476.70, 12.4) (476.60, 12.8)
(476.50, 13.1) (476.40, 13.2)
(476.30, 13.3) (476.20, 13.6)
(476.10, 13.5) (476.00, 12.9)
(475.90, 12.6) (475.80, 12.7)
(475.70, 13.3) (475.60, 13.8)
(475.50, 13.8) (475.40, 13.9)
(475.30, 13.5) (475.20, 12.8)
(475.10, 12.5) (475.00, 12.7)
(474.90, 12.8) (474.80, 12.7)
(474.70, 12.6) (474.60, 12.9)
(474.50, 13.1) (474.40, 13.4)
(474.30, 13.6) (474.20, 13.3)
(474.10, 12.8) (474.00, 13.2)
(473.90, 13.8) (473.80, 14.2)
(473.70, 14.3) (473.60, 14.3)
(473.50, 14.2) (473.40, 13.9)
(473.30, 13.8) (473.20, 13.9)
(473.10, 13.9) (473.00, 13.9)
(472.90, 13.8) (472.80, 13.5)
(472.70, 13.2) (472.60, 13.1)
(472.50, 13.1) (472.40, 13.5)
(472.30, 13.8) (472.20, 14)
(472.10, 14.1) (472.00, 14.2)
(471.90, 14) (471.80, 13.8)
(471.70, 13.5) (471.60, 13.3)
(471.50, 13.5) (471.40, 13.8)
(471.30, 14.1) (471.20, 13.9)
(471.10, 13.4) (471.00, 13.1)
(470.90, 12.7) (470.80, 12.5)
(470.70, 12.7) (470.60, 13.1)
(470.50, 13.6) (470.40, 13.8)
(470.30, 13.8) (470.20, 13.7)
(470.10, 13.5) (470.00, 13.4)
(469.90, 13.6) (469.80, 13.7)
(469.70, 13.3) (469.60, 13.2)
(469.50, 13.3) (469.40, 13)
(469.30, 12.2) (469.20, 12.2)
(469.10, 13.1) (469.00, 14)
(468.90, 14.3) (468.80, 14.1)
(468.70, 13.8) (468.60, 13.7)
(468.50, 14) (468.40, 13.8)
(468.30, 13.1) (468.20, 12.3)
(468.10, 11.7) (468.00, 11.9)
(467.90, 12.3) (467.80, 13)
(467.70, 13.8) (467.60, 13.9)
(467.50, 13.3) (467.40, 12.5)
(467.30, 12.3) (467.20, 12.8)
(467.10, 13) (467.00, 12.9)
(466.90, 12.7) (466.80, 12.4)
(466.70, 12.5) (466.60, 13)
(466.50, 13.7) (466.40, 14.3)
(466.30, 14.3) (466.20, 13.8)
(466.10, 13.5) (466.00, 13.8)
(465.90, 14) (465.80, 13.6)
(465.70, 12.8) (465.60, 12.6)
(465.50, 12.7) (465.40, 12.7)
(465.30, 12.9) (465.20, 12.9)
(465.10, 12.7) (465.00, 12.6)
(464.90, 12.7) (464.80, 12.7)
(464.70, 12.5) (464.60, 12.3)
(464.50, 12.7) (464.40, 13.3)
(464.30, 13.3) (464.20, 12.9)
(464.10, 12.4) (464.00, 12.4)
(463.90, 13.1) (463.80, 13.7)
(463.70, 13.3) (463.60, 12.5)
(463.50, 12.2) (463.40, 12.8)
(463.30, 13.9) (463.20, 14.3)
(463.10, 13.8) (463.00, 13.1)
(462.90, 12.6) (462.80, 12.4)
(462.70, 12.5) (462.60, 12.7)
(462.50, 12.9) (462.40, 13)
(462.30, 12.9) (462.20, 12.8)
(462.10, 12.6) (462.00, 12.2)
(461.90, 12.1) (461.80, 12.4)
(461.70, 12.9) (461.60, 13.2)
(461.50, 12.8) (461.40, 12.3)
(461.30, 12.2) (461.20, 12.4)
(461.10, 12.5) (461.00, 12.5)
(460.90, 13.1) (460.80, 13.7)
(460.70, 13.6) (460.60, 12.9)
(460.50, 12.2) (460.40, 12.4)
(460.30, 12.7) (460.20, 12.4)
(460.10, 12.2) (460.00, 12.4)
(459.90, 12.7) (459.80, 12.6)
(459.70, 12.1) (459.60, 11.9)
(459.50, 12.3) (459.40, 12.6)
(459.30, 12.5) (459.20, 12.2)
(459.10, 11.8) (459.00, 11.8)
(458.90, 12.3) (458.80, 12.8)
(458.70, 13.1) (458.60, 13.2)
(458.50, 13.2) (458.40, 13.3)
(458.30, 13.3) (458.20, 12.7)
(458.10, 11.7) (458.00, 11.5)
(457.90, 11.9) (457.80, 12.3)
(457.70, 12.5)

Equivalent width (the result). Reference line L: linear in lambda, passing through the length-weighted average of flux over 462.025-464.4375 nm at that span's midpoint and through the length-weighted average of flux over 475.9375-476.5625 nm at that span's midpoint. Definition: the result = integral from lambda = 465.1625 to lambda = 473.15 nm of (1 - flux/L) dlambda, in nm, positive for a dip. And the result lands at -0.14 nm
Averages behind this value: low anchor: 13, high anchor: 13.2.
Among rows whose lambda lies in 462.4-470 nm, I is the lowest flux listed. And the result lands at 11.7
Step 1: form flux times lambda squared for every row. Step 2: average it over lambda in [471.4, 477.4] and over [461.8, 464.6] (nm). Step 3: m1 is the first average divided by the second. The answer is 1.09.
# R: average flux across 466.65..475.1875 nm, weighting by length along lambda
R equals 13.3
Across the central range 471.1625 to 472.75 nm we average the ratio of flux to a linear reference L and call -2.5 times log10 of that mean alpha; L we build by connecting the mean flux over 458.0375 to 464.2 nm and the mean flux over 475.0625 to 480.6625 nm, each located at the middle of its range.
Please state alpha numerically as -0.06 mag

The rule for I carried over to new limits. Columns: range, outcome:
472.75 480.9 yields 11.4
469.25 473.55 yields 12.2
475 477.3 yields 12.4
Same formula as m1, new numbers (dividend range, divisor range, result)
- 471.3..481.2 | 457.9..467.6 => 1.09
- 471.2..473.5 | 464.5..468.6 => 1.08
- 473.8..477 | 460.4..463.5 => 1.08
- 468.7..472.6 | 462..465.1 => 1.08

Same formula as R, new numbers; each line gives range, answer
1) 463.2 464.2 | 13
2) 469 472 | 13.4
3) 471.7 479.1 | 13.2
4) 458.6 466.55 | 12.8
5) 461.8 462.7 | 12.6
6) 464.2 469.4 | 13.1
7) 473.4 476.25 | 13.3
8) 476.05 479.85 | 13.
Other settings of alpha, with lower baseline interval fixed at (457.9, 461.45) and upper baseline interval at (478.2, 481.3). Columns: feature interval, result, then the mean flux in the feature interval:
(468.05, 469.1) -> -0.06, 13.5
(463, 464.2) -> -0.04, 13.1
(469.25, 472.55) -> -0.05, 13.5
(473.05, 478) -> -0.02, 13.2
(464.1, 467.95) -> -0.03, 13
